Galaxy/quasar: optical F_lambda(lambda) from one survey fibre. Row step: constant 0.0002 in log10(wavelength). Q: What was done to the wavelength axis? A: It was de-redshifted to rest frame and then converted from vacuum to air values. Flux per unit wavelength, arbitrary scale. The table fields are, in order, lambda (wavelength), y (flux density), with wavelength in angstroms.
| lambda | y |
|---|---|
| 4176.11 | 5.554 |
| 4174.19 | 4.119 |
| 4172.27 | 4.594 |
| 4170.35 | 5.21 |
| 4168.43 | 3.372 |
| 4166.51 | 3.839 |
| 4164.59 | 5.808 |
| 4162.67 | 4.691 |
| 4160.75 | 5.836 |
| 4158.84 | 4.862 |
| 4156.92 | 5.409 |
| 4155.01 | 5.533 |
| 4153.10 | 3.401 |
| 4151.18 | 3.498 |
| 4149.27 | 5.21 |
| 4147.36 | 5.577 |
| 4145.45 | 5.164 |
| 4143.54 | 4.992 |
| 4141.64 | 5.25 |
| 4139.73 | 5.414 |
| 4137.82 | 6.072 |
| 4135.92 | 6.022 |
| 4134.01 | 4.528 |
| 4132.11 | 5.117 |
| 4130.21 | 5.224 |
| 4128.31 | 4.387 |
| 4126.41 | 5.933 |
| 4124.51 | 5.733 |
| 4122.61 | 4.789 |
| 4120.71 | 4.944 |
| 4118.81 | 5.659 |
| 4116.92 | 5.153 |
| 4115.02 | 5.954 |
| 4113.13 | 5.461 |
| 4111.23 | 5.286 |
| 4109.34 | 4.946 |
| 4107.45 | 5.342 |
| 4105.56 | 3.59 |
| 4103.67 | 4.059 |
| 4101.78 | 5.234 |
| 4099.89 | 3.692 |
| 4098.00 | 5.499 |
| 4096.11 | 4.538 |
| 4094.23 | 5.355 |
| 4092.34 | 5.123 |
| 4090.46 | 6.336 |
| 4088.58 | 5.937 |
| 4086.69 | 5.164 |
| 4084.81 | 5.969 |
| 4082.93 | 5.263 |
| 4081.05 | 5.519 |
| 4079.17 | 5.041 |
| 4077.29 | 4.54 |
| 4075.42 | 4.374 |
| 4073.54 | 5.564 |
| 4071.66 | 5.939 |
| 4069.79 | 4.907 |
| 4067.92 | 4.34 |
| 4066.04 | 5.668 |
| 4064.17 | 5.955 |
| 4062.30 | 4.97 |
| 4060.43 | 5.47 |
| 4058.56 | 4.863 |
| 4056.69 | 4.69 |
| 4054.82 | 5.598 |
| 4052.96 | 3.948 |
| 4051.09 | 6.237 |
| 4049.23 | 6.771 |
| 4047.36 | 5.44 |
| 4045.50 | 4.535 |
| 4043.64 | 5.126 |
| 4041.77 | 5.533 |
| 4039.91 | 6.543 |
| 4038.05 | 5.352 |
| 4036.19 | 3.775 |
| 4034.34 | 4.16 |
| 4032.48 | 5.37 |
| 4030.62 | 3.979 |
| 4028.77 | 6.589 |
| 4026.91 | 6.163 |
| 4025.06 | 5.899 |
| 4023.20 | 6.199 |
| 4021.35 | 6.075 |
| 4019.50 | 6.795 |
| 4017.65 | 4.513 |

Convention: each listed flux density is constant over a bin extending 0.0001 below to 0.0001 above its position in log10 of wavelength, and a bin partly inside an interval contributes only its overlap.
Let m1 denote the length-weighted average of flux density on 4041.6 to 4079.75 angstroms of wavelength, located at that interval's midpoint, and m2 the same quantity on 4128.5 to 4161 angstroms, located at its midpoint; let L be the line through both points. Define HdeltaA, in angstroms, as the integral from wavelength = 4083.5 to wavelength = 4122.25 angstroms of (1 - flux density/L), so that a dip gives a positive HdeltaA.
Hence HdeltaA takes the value 0.0 angstroms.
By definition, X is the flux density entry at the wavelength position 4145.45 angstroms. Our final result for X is 5.164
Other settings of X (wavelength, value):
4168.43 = 3.372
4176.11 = 5.554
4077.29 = 4.54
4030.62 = 3.979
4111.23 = 5.286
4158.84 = 4.862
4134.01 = 4.528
